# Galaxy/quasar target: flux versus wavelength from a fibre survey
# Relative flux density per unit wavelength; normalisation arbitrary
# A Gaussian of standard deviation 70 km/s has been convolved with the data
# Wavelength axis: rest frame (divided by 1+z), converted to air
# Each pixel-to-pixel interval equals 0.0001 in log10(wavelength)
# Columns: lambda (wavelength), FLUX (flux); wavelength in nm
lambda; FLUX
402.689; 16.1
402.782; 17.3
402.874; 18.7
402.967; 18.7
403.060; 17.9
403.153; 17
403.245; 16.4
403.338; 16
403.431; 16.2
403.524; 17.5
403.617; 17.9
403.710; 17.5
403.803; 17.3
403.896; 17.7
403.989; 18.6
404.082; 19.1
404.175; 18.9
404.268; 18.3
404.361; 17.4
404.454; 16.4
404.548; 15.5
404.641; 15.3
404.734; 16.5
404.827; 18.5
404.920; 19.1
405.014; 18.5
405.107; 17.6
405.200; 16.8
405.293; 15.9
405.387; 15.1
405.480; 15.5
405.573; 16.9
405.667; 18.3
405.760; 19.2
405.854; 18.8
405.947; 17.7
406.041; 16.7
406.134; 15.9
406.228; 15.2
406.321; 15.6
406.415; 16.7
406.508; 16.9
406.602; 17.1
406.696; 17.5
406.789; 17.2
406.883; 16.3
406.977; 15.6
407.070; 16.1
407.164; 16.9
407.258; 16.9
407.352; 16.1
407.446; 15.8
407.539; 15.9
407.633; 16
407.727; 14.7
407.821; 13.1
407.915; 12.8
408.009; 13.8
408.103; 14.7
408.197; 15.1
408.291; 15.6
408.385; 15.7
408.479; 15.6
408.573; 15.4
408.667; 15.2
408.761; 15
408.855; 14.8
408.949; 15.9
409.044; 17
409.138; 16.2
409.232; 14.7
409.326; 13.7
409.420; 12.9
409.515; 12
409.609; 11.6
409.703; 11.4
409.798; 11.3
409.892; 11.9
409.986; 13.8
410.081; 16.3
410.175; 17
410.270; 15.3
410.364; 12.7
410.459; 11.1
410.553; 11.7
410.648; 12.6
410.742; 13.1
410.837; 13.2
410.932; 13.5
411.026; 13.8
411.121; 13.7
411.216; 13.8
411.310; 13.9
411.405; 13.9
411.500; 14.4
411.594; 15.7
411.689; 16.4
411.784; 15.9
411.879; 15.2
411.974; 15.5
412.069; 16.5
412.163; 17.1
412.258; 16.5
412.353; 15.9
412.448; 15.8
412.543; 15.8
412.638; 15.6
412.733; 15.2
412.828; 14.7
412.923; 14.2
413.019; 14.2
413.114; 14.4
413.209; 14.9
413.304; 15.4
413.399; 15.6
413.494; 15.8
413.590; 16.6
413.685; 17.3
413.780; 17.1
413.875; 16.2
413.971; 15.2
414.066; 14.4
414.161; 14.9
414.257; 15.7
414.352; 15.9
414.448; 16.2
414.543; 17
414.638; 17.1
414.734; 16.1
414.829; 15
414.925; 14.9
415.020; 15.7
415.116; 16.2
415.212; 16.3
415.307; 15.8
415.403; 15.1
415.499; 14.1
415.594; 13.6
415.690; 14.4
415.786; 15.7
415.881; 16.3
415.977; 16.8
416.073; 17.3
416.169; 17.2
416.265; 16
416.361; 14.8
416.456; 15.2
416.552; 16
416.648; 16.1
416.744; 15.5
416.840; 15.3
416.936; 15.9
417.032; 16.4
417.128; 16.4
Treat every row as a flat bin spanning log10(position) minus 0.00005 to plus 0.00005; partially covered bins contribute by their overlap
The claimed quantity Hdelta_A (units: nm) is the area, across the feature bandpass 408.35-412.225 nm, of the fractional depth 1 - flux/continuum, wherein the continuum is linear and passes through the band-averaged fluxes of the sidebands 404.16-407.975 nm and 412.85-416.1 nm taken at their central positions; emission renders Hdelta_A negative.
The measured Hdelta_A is 0.43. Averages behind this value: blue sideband 16.6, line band 14.3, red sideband 15.6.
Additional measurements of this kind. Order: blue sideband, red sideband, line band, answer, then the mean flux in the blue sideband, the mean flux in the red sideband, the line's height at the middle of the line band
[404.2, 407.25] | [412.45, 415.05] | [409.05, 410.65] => 0.278 nm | 16.9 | 15.6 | 16.2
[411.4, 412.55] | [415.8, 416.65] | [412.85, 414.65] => 0.036 nm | 15.8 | 16.2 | 16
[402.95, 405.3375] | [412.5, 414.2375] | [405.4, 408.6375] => 0.136 nm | 17.4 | 15.4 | 16.8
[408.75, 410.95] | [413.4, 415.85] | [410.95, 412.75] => -0.092 nm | 13.7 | 15.7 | 14.5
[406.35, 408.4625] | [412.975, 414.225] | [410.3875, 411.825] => 0.172 nm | 15.7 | 15.5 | 15.6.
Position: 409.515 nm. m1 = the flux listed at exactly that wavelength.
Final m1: 12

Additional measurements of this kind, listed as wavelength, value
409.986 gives 13.8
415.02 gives 15.7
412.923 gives 14.2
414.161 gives 14.9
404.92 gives 19.1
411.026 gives 13.8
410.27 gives 15.3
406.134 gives 15.9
